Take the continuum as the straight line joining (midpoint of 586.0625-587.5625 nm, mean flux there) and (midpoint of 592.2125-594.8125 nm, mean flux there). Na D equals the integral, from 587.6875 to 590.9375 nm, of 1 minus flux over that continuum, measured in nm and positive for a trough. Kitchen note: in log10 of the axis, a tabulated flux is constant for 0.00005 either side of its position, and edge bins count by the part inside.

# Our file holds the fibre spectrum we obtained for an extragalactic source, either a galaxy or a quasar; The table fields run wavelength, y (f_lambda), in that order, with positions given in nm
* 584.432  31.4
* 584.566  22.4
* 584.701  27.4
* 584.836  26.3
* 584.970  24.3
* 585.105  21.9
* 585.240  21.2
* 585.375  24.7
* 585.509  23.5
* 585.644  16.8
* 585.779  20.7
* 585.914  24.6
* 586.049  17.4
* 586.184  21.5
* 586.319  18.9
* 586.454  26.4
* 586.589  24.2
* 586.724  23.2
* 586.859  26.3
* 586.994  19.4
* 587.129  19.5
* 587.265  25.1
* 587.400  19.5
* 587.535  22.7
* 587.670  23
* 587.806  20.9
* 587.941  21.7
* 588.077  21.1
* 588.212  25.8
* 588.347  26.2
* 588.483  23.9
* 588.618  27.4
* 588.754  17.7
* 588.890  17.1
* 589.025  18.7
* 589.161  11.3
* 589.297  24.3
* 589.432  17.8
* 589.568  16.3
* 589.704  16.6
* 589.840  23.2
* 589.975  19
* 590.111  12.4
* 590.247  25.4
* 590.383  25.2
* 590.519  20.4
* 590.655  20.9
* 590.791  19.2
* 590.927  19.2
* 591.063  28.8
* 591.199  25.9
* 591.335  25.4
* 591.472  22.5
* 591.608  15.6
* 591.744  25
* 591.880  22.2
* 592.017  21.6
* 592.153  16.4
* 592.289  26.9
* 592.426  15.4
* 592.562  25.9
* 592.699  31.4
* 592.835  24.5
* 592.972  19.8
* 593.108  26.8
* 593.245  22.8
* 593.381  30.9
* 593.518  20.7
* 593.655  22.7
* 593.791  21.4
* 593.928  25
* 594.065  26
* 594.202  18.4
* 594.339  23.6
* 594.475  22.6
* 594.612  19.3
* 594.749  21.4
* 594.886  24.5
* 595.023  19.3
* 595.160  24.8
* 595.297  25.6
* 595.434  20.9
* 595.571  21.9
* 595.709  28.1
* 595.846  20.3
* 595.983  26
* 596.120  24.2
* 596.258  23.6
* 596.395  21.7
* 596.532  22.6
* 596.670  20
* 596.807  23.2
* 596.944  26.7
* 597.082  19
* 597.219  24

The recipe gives 0.31 nm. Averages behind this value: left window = 22.2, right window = 23.4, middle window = 20.5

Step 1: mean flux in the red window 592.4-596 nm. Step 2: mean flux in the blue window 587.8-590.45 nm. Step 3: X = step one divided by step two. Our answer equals 1.14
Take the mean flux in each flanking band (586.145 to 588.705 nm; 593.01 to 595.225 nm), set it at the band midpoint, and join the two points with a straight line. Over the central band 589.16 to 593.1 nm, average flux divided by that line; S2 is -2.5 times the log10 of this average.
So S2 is 0.07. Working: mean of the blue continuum 23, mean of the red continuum 23.1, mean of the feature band 21.6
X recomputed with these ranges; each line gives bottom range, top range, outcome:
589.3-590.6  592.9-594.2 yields 1.20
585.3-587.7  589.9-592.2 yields 0.98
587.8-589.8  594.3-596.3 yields 1.13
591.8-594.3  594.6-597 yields 0.99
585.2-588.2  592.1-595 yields 1.05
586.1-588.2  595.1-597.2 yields 1.04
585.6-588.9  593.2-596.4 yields 1.05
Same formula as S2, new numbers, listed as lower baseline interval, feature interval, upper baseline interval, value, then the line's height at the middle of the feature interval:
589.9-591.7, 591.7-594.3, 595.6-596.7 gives -0.049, 22.3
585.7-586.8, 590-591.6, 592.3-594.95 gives 0.046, 22.9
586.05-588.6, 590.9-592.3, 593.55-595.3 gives -0.001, 22.6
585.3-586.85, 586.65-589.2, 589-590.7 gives -0.048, 20.8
